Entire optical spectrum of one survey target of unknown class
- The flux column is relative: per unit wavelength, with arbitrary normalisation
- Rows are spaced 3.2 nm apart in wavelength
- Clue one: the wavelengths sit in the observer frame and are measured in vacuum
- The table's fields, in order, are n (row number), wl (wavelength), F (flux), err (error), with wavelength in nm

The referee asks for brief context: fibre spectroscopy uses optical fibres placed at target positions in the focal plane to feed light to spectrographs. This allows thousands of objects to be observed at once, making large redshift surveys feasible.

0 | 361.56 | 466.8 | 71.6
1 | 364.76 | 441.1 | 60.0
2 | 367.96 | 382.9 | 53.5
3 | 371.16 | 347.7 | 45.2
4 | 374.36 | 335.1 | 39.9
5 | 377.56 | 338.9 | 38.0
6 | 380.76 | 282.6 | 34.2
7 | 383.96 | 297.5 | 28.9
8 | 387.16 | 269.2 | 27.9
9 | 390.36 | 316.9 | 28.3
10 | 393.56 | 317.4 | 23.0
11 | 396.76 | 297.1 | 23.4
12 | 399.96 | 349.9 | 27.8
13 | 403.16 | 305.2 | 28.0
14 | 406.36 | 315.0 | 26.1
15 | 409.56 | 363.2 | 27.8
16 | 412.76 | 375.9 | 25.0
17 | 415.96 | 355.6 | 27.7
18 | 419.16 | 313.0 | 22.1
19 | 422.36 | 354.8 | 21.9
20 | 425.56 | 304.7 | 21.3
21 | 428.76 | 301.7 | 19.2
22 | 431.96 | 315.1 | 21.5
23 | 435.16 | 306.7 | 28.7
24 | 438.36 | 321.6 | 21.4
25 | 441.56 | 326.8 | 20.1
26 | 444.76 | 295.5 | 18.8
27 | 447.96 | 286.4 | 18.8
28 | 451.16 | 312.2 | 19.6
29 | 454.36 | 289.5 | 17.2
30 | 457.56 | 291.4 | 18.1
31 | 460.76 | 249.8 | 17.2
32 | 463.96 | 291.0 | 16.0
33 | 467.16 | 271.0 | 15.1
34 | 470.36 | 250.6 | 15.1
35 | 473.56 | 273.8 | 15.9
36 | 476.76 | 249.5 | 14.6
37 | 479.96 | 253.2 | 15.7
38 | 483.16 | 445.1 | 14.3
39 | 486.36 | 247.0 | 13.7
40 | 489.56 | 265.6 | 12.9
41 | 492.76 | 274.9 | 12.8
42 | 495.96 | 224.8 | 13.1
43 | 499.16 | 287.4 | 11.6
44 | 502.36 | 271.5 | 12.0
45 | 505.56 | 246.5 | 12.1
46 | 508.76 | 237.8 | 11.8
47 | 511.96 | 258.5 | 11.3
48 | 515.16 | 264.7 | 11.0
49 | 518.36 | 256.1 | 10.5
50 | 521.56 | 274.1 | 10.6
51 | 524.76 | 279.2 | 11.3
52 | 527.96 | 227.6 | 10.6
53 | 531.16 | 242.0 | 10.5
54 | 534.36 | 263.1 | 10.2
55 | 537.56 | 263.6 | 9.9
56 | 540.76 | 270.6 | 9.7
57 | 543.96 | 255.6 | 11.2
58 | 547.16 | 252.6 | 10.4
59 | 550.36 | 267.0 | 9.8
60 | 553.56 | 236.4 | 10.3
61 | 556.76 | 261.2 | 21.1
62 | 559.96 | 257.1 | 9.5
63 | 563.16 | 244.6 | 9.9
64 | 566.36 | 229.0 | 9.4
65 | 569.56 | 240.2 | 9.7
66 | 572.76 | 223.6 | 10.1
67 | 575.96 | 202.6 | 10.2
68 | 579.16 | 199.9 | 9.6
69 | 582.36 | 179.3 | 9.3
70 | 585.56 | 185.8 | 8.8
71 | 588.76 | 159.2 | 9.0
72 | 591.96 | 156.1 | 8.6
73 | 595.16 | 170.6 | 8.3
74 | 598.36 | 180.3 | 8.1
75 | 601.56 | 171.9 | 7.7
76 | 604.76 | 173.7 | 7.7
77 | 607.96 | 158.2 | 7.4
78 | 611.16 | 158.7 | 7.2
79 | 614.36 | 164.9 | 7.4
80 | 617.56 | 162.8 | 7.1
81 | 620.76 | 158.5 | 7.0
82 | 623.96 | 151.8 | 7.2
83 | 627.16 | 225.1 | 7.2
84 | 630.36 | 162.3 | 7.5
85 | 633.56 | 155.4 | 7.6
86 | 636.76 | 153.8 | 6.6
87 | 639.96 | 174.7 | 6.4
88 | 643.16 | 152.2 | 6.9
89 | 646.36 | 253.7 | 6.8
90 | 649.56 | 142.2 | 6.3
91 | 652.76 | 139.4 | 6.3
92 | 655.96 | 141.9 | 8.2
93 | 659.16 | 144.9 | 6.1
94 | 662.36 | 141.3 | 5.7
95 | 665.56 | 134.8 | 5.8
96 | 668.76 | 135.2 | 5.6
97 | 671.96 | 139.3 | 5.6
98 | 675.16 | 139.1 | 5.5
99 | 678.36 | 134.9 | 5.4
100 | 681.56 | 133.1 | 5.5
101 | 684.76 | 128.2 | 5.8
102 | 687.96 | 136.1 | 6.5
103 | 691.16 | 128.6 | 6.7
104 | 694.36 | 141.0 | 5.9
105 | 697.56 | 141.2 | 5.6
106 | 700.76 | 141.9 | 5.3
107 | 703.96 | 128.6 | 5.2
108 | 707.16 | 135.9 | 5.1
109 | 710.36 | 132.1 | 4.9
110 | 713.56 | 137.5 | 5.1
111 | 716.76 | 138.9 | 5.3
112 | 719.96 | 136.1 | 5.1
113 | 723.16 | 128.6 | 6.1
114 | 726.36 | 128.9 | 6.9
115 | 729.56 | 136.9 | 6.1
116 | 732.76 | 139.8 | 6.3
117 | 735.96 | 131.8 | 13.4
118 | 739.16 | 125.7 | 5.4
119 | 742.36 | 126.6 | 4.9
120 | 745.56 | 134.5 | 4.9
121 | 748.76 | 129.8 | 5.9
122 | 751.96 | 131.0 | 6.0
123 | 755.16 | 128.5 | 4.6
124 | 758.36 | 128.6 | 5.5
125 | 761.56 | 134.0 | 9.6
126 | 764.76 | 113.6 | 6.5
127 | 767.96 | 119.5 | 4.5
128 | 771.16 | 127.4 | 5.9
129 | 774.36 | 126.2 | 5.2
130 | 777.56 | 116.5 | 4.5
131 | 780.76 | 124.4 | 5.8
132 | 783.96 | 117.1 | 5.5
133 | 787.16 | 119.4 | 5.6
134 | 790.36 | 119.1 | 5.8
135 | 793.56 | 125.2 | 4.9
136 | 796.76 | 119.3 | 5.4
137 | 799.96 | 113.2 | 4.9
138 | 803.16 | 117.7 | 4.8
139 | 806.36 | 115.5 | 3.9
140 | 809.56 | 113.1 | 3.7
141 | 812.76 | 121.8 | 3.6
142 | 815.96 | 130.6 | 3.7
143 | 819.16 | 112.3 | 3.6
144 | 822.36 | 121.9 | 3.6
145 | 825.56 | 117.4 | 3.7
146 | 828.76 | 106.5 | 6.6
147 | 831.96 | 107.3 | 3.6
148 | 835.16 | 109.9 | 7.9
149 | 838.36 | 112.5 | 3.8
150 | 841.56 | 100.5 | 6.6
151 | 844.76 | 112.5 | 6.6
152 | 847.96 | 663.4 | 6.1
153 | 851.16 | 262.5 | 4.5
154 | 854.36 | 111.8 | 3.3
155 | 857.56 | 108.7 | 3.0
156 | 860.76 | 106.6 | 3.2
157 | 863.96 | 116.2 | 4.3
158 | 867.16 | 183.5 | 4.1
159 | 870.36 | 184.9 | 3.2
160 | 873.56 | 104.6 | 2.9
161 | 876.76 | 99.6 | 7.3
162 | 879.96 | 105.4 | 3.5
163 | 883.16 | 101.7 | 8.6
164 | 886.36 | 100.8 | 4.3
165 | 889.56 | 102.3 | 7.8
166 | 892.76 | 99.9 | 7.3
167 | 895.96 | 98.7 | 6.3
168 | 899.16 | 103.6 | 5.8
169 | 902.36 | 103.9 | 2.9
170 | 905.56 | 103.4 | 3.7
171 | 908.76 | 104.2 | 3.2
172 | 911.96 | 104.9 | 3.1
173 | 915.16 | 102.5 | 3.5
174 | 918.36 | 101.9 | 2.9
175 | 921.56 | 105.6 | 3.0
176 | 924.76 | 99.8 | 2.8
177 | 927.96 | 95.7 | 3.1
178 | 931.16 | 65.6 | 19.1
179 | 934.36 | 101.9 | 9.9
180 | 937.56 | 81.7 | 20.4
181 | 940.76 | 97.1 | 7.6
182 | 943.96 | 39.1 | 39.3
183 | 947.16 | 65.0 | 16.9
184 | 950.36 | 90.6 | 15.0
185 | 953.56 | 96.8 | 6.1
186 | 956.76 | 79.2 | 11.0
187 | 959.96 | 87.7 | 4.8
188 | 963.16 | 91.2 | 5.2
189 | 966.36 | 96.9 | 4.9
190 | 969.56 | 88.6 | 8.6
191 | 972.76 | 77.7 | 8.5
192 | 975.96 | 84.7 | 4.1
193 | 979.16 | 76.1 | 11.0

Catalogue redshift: 0.293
